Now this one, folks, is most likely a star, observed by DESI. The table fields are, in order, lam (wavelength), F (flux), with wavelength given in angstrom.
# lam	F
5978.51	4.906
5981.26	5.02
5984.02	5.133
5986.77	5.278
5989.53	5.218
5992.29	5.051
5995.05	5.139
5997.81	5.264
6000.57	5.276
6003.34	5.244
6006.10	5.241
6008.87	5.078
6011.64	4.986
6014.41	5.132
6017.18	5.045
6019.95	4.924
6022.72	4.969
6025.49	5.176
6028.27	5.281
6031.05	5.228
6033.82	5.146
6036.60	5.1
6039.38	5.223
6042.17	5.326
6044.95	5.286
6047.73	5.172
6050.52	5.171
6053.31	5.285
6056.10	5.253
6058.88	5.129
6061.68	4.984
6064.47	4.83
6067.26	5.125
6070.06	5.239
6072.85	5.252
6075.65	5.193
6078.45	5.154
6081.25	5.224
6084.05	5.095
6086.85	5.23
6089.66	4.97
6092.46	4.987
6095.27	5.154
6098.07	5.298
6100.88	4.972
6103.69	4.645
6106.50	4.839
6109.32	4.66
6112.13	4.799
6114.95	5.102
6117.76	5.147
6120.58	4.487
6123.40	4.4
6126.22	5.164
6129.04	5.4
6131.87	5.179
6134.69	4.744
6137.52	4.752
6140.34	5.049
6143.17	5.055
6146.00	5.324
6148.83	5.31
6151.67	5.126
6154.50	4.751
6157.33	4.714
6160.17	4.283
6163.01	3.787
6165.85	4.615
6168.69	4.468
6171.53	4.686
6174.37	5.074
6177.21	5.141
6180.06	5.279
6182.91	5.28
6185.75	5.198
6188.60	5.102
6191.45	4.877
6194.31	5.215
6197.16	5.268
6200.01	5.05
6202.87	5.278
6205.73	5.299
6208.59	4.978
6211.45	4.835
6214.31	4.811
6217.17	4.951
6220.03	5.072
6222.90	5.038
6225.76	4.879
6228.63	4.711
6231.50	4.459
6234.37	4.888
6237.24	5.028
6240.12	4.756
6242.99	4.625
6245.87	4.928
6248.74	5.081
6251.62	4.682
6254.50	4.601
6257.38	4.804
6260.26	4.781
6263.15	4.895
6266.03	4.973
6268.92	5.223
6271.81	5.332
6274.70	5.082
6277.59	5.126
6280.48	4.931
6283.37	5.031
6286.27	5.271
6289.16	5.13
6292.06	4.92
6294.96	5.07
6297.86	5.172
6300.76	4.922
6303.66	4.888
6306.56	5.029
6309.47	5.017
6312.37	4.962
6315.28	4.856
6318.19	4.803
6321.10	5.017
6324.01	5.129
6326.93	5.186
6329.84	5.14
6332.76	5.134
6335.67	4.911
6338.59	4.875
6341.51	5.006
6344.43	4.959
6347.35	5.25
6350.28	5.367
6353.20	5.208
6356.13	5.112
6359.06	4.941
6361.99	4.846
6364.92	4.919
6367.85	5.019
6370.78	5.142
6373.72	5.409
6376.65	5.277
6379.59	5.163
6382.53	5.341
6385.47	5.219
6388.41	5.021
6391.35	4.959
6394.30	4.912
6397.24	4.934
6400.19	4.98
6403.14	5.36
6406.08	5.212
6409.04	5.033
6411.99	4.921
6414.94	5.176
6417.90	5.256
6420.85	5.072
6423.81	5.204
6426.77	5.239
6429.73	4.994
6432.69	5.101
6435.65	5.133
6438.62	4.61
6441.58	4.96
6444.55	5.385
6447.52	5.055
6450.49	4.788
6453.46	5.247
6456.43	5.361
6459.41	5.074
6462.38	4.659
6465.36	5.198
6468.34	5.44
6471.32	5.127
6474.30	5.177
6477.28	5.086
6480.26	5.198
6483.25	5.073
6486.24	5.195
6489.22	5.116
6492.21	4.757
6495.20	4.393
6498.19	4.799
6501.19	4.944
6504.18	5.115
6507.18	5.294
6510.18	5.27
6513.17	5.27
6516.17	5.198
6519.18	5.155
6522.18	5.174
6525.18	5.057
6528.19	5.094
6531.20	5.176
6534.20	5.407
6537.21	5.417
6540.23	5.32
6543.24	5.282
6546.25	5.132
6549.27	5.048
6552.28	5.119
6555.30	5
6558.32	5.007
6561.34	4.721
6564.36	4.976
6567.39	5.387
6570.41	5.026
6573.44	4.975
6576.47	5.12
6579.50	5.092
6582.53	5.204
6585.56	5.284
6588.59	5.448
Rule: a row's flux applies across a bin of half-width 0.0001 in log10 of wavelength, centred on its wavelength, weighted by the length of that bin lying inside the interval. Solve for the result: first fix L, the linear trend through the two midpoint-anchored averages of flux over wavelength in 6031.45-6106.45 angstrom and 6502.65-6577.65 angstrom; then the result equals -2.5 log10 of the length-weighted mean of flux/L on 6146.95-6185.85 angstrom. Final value 0.066 mag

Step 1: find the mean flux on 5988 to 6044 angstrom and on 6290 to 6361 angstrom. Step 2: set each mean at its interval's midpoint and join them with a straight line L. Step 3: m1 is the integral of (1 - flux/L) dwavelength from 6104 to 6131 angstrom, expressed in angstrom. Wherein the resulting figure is 1.21 angstrom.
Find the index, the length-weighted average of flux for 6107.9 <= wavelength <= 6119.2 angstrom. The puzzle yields 4.92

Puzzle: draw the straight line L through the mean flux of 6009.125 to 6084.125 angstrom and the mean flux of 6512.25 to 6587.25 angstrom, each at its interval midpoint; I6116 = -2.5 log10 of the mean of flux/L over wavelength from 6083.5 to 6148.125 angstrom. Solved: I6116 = 0.04 mag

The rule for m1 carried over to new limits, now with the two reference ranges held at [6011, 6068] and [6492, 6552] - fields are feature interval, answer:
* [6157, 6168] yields 1.7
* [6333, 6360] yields 0.3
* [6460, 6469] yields 0.1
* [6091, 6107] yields 0.4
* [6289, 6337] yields 1.1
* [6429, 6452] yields 0.5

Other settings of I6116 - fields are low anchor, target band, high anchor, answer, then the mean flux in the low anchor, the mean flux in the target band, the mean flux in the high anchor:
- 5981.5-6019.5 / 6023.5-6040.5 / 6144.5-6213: -0.01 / 5.15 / 5.19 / 4.96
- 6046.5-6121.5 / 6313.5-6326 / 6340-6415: 0.03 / 5.05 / 4.96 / 5.1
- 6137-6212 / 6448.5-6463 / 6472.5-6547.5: 0.01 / 4.96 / 5.05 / 5.12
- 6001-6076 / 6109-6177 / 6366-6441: 0.06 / 5.15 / 4.84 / 5.11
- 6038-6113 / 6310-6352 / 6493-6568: 0.01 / 5.09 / 5.04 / 5.1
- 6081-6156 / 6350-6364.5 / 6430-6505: -0.01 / 4.99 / 5.06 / 5.04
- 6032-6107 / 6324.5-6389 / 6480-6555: 0.00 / 5.13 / 5.11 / 5.12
